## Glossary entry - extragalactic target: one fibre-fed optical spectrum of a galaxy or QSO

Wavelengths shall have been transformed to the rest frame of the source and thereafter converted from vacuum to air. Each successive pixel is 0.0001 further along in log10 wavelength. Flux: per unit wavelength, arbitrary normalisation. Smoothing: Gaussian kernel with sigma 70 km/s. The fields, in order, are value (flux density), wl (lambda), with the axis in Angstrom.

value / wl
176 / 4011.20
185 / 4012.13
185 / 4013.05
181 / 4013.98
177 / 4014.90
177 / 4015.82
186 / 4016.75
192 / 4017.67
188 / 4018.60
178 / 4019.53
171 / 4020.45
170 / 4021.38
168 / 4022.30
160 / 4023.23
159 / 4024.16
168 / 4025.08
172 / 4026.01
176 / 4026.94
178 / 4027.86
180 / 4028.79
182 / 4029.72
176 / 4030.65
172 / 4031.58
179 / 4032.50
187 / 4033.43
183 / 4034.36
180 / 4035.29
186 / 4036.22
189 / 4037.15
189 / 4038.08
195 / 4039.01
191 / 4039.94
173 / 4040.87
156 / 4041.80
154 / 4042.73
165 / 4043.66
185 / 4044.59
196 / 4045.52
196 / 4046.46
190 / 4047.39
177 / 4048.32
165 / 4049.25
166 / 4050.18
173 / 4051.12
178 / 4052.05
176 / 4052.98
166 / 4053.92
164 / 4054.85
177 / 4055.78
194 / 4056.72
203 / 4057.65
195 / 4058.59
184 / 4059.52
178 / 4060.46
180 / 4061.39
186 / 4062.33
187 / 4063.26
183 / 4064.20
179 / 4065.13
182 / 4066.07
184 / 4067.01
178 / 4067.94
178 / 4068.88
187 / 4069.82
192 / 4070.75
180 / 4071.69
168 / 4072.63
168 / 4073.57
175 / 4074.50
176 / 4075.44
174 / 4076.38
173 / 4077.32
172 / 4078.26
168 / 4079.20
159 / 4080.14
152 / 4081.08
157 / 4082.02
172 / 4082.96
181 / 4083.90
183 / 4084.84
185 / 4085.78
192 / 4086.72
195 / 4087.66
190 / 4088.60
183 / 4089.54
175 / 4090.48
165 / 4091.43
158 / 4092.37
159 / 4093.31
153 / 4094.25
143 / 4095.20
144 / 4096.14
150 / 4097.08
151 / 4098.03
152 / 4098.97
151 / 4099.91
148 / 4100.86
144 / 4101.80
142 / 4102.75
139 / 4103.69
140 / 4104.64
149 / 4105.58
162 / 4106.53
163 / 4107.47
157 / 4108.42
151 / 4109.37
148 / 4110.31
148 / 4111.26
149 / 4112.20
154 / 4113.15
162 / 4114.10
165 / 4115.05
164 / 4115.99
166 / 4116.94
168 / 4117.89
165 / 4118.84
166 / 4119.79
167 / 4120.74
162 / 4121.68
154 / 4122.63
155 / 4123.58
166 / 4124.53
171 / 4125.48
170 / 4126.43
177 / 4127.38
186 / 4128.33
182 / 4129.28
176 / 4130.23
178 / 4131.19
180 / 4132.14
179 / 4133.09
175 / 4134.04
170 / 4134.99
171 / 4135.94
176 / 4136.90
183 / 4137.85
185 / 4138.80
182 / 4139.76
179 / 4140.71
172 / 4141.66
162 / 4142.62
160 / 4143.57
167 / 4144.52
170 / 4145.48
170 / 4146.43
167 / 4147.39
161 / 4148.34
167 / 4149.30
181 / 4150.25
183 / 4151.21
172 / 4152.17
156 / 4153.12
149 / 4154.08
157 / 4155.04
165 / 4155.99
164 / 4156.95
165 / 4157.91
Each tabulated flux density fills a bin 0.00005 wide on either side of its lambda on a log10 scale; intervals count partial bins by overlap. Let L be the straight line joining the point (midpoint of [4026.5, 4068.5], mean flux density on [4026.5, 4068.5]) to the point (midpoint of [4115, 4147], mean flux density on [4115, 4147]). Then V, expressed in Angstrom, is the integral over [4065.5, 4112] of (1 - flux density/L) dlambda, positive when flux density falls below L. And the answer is 2.85 Angstrom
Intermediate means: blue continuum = 180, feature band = 165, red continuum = 171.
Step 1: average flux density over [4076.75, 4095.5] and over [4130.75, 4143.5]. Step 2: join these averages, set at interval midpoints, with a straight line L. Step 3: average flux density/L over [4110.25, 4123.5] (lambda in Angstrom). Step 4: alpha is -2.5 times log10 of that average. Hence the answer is 0.09 mag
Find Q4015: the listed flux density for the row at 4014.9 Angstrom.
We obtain 177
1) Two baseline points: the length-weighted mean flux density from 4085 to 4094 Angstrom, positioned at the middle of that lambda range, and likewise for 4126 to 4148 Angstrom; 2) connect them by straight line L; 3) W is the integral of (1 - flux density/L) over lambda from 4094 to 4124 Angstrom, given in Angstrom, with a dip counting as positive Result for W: 3.8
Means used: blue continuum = 178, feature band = 154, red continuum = 175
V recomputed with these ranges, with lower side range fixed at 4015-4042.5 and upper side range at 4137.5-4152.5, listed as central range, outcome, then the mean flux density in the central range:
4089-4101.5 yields 1.32 Angstrom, 156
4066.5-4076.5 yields -0.14 Angstrom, 178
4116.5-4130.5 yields 0.39 Angstrom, 169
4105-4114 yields 1.06 Angstrom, 154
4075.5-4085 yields 0.35 Angstrom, 169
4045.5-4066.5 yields -0.56 Angstrom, 181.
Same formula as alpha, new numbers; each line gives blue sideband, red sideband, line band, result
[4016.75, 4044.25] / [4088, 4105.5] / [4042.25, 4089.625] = -0.09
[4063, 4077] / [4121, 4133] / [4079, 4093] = 0.02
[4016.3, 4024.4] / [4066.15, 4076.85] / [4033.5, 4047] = -0.03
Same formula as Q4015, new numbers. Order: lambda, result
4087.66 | 195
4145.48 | 170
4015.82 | 177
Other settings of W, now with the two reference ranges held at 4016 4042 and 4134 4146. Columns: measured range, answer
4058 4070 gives -0.5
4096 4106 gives 1.6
